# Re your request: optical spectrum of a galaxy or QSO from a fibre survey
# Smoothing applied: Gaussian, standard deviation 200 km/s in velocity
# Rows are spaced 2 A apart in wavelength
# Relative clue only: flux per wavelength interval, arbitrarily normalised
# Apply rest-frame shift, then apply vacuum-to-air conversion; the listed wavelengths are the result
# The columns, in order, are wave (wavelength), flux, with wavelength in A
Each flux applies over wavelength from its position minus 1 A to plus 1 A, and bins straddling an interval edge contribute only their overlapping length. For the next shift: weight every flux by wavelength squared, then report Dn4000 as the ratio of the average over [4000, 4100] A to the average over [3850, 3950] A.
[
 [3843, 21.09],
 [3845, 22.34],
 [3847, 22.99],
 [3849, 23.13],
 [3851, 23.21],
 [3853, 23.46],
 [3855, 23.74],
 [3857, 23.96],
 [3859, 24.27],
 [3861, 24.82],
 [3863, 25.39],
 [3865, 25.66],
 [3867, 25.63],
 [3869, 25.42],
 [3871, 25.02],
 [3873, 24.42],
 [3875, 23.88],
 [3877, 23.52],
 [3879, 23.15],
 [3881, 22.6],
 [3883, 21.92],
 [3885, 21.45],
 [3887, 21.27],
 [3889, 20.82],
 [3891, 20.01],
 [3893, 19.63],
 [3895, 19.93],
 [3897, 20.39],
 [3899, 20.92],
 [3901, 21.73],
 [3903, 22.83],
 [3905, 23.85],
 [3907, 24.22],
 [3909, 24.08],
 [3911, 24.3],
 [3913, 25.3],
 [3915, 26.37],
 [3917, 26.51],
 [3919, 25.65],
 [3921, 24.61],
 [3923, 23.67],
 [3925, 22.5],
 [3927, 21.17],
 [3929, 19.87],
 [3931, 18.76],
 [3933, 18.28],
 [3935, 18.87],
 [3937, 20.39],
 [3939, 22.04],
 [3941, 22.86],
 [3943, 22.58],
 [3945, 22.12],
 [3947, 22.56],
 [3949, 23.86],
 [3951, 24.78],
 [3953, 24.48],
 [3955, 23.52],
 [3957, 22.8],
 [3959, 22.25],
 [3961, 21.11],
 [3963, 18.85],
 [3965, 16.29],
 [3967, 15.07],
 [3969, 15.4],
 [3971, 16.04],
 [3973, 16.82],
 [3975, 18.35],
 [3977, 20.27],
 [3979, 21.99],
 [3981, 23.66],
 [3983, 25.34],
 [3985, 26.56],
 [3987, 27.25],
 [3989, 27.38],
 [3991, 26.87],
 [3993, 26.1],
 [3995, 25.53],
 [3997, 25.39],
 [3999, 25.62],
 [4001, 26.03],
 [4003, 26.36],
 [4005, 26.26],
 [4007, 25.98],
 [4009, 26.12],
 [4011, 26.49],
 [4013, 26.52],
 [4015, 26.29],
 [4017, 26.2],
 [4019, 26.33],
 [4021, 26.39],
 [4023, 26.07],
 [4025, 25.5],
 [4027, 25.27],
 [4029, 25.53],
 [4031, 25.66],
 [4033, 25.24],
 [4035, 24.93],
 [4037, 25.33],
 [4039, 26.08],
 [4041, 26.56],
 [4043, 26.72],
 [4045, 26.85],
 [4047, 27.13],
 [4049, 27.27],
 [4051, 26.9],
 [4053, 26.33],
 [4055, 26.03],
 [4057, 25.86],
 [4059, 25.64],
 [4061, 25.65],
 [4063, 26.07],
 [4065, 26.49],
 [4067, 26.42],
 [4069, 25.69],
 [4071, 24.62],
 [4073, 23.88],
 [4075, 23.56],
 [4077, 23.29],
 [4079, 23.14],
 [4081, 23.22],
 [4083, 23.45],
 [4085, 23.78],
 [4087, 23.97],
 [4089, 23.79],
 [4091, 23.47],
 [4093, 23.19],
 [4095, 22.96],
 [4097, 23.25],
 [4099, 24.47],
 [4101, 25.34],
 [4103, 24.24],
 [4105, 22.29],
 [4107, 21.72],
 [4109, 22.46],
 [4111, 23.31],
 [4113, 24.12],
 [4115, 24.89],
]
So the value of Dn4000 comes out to 1.20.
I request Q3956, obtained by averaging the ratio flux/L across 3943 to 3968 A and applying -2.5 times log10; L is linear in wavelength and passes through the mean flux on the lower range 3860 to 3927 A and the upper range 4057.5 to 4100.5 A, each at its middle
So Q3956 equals 0.10 mag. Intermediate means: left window 23.3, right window 24.3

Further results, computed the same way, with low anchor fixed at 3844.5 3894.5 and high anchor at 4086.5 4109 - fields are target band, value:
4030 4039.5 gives -0.09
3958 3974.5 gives 0.30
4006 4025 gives -0.12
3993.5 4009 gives -0.11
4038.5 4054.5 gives -0.14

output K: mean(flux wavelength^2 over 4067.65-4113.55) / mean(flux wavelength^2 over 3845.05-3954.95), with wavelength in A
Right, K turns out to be 1.13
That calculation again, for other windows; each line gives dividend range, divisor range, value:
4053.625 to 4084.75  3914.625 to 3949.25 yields 1.20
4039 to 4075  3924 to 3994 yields 1.26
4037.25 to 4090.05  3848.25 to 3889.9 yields 1.18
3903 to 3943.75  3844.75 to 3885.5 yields 0.98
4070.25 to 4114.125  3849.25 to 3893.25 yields 1.12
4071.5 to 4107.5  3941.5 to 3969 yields 1.18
